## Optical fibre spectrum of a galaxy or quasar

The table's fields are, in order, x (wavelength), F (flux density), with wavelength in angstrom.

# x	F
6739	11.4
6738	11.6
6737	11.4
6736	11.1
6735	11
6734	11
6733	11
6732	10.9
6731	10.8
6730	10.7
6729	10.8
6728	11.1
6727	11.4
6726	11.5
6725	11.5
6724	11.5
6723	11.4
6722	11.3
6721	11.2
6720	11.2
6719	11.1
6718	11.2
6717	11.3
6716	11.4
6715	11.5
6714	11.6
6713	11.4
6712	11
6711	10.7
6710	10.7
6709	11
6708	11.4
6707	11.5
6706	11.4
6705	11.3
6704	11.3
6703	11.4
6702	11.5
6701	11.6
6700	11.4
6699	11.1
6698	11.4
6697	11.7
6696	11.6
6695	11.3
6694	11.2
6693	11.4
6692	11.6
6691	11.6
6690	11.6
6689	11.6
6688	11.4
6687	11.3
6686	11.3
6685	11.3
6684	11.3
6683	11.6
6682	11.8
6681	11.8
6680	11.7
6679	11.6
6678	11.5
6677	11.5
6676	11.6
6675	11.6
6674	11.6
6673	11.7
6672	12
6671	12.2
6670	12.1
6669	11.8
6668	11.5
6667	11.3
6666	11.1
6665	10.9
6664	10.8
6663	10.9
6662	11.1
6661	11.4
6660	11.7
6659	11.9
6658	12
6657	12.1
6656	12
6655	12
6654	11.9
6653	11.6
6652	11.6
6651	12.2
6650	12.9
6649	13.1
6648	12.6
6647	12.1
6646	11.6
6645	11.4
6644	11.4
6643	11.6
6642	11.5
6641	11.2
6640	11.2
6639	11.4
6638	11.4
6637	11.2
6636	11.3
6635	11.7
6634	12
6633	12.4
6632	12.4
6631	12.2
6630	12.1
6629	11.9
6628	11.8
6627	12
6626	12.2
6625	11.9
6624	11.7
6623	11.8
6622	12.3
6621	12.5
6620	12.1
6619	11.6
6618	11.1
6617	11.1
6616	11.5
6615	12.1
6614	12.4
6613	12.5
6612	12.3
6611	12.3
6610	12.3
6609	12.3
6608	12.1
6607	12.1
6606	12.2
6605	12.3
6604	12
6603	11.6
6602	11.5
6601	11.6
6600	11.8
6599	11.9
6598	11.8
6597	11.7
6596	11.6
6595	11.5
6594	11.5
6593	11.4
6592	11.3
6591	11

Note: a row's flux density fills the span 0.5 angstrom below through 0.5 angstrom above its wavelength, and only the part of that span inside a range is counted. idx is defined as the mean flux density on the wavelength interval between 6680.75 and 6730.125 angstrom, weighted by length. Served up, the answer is 11.3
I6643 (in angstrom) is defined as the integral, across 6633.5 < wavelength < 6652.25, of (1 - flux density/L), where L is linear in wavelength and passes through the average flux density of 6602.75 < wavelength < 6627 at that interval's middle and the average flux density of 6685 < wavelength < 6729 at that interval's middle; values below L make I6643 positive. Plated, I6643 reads 0.1 angstrom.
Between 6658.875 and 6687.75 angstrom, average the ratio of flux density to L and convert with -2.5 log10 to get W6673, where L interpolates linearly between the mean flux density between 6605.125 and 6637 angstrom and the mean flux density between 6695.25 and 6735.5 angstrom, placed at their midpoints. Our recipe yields 0.01 mag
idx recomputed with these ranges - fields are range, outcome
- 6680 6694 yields 11.5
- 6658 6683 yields 11.6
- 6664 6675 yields 11.6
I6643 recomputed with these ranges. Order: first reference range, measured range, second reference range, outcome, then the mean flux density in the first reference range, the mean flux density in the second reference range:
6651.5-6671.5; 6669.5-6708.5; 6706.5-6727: -0.3 angstrom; 11.6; 11.3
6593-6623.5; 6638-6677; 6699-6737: -0.3 angstrom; 11.9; 11.2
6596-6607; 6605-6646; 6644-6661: 0.2 angstrom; 11.8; 12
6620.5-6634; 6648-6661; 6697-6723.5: -0.3 angstrom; 12.1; 11.3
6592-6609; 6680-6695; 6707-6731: -0.2 angstrom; 11.8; 11.2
